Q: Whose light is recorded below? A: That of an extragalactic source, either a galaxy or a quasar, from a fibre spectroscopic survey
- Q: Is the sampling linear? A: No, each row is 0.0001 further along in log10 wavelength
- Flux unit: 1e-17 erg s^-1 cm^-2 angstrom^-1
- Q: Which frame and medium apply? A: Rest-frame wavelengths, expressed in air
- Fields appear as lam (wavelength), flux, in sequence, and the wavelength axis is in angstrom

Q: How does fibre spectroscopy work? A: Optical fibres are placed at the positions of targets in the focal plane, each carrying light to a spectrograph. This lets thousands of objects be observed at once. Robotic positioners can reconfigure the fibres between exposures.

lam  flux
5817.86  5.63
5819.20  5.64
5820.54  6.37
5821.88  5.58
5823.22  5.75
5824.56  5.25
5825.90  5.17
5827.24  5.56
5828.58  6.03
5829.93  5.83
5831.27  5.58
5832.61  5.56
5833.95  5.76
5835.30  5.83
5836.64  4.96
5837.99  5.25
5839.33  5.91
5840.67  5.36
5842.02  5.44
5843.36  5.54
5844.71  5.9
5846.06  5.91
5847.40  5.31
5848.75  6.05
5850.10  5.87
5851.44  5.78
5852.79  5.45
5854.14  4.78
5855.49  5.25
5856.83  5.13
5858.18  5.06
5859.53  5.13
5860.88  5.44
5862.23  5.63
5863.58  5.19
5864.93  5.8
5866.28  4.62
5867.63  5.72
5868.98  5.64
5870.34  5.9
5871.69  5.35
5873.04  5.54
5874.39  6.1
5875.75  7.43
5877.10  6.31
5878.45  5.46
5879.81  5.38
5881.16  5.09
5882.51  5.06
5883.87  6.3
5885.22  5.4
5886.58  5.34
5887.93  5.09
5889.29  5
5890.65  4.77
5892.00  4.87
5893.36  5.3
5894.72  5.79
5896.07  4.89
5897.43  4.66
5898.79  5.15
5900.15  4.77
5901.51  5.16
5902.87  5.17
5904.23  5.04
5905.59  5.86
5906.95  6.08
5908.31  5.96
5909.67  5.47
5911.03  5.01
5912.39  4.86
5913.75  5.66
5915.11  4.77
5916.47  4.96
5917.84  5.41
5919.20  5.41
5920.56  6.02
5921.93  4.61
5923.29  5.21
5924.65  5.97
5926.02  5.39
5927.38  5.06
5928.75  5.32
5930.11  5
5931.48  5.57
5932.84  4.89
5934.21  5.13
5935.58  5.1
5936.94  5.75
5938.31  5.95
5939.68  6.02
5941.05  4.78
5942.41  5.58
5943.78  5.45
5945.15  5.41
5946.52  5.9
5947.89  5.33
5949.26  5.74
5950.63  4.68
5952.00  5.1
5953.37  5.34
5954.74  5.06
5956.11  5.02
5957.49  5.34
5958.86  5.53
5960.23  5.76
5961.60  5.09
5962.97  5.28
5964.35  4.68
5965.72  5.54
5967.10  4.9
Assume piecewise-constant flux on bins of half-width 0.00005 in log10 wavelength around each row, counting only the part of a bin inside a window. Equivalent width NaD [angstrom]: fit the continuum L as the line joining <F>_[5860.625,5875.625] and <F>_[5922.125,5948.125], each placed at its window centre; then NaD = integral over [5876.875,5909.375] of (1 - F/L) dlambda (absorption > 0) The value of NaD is 1.3 angstrom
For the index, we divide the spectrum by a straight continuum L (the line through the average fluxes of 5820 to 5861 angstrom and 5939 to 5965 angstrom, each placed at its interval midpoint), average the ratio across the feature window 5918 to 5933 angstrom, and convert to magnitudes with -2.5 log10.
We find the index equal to 0.01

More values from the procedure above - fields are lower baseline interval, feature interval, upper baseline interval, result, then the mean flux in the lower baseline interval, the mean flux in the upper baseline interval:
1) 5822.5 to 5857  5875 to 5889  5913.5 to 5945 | -0.041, 5.55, 5.35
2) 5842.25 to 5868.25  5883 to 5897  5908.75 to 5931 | 0.019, 5.45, 5.27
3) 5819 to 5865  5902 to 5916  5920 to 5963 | 0.007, 5.54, 5.36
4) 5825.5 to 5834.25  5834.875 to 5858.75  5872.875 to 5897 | 0.023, 5.65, 5.5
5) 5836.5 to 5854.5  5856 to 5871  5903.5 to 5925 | 0.027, 5.57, 5.39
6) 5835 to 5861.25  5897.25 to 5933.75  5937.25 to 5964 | 0.026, 5.46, 5.38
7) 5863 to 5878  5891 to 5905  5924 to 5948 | 0.112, 5.78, 5.42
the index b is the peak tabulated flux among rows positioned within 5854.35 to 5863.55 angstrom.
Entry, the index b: 5.63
